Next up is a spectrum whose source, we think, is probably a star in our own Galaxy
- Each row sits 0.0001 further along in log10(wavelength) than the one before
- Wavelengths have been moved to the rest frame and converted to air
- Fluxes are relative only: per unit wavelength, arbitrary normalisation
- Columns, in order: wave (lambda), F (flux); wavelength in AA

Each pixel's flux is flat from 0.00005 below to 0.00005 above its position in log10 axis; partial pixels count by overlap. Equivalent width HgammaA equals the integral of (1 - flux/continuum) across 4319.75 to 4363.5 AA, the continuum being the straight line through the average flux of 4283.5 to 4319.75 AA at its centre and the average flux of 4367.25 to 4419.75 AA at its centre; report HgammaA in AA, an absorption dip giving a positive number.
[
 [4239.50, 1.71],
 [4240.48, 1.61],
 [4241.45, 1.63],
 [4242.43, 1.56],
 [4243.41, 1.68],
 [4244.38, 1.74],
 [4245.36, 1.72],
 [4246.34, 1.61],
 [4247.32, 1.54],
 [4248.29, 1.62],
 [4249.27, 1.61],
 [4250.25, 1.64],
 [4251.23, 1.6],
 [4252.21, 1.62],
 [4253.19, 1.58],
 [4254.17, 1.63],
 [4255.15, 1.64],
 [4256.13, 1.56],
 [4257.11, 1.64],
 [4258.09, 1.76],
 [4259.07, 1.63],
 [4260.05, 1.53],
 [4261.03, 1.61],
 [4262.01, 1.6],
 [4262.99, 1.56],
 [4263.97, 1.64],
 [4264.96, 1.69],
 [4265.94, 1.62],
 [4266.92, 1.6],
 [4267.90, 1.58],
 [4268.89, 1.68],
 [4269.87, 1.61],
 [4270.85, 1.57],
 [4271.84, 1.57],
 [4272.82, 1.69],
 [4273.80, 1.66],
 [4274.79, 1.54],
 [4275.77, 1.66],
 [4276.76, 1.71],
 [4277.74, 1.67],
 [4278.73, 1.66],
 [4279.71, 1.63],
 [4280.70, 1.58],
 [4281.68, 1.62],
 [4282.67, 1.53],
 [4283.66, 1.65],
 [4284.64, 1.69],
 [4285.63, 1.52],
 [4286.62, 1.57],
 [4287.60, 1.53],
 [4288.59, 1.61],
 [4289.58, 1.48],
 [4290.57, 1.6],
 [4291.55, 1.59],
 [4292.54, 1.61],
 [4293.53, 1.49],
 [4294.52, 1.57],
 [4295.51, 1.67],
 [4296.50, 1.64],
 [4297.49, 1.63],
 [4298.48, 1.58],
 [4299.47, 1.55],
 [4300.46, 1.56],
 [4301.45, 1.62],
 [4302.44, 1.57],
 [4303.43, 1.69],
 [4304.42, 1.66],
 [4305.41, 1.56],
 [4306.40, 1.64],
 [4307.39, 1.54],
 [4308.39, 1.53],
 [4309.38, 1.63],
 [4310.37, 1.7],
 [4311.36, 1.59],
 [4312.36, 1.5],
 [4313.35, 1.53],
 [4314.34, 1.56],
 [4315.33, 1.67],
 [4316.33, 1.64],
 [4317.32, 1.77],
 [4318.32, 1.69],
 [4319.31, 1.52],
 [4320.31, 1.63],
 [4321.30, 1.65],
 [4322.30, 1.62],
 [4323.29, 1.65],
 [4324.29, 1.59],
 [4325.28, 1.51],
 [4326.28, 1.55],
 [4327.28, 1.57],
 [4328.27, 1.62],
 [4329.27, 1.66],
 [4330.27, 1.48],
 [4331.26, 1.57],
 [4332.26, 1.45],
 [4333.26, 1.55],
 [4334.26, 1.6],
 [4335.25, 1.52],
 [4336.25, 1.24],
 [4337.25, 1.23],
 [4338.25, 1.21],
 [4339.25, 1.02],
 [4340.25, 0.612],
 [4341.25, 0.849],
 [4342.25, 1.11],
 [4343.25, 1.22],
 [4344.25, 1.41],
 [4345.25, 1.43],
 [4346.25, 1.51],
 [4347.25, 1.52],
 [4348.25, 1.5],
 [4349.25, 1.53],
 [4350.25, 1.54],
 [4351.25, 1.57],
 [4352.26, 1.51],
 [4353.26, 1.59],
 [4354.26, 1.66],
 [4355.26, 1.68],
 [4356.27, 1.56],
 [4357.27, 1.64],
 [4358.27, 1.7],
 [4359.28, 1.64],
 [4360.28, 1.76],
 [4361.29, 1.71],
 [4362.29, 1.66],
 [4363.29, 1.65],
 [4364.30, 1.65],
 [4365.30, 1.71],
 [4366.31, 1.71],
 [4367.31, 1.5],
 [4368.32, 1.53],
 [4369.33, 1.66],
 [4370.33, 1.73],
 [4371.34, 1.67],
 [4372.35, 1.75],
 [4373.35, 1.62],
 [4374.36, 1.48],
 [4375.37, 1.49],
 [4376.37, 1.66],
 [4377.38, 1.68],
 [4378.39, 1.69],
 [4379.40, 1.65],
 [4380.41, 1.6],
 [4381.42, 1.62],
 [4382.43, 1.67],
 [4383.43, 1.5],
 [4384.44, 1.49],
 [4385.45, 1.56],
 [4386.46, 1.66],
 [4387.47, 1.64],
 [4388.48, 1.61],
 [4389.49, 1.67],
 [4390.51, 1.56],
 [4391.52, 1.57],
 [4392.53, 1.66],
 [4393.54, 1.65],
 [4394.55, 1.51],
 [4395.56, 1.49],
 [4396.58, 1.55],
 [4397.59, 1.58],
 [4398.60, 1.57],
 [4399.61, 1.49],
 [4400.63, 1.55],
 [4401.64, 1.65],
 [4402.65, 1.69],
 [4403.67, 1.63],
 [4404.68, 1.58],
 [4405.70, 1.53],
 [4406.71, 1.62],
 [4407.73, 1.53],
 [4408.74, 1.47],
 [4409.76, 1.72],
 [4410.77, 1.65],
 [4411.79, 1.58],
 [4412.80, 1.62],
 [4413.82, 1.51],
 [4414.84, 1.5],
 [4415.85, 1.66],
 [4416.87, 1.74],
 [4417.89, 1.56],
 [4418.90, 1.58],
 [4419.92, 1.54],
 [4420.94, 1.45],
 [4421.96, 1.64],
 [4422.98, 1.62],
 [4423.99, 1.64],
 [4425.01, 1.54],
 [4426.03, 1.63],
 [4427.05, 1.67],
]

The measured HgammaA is 3.1 AA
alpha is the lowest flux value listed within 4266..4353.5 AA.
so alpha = 0.612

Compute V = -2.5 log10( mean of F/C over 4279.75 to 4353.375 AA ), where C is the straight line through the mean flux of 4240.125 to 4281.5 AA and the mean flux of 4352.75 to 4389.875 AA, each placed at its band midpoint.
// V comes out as 0.07 mag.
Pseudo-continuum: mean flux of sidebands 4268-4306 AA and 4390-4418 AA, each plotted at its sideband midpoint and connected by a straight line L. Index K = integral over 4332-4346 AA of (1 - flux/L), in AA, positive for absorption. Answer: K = 3.1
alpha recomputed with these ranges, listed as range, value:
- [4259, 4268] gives 1.53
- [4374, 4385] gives 1.48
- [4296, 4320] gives 1.5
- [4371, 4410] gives 1.47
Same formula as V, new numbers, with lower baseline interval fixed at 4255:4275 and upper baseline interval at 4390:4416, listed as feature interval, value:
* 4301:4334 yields 0.00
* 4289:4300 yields 0.02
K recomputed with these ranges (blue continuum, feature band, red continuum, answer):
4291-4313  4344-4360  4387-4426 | 0.3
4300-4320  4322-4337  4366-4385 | 0.7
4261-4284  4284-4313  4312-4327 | 0.4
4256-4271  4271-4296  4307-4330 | 0.2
